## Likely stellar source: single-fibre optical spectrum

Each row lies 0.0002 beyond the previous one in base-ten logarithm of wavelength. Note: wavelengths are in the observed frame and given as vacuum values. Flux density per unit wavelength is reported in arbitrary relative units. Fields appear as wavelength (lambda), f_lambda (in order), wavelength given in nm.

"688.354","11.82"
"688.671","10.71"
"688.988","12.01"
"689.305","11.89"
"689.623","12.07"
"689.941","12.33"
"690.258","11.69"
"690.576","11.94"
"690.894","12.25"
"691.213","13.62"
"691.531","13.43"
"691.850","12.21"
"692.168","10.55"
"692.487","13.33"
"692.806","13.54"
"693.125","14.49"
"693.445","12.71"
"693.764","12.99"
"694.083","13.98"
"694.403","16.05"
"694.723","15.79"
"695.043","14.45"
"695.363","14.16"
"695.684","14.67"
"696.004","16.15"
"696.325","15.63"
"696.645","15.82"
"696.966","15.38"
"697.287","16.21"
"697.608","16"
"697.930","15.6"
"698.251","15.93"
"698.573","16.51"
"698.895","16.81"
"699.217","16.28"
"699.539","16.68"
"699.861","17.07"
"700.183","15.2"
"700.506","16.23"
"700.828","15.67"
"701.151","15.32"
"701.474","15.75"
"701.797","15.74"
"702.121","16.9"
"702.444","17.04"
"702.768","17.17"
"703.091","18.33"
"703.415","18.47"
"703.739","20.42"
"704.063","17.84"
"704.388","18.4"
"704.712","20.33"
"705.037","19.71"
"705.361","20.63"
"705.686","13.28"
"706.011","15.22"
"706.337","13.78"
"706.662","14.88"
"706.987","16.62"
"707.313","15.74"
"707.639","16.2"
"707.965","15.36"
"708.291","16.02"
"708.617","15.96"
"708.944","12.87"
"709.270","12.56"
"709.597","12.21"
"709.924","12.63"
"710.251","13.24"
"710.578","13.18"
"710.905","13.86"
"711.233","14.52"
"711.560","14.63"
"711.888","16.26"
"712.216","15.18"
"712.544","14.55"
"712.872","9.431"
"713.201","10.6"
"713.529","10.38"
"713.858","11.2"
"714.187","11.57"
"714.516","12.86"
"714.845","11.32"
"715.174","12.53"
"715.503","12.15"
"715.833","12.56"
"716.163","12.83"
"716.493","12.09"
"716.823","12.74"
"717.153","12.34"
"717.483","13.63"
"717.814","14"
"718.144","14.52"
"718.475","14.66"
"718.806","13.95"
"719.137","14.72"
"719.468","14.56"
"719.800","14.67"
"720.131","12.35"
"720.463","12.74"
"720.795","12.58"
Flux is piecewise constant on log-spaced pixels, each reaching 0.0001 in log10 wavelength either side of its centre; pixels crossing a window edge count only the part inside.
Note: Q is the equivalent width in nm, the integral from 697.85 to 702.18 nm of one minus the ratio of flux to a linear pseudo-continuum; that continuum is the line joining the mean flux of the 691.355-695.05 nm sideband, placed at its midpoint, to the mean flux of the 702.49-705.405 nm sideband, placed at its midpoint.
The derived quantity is 0.21 nm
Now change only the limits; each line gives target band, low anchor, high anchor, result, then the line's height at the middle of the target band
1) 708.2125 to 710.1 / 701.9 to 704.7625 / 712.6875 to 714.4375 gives 0.05 nm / 14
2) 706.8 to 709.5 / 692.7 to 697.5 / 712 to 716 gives -0.45 nm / 12.9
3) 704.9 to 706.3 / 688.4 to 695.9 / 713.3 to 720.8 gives -0.42 nm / 13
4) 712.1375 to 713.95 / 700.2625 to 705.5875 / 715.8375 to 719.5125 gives 0.38 nm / 14.9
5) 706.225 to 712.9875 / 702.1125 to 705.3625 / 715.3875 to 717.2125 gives 0.62 nm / 15.8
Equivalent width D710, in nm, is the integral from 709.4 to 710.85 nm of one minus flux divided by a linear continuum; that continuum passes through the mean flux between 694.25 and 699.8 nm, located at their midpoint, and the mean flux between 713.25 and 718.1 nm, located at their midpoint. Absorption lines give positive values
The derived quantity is 0.05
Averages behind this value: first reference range 15.8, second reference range 12.3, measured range 12.9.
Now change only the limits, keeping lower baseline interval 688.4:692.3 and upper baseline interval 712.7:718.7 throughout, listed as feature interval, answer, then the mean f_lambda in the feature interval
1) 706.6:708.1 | -0.44 nm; 15.8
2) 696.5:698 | -0.45 nm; 15.8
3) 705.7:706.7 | -0.18 nm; 14.4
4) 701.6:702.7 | -0.40 nm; 16.6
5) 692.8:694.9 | -0.38 nm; 14.3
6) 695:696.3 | -0.31 nm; 15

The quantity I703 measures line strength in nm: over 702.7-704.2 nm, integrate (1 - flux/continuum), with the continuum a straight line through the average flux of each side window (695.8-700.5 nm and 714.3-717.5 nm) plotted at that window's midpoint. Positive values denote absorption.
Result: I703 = -0.35 nm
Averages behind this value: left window 16.1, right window 12.4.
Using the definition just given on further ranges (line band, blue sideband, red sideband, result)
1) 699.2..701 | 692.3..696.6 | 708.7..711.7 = -0.269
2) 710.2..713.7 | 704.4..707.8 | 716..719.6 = 0.448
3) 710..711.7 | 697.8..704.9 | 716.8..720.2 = 0.165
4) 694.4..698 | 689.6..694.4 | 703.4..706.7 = -0.269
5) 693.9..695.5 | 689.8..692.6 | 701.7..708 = -0.151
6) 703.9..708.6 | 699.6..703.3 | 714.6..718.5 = -0.419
